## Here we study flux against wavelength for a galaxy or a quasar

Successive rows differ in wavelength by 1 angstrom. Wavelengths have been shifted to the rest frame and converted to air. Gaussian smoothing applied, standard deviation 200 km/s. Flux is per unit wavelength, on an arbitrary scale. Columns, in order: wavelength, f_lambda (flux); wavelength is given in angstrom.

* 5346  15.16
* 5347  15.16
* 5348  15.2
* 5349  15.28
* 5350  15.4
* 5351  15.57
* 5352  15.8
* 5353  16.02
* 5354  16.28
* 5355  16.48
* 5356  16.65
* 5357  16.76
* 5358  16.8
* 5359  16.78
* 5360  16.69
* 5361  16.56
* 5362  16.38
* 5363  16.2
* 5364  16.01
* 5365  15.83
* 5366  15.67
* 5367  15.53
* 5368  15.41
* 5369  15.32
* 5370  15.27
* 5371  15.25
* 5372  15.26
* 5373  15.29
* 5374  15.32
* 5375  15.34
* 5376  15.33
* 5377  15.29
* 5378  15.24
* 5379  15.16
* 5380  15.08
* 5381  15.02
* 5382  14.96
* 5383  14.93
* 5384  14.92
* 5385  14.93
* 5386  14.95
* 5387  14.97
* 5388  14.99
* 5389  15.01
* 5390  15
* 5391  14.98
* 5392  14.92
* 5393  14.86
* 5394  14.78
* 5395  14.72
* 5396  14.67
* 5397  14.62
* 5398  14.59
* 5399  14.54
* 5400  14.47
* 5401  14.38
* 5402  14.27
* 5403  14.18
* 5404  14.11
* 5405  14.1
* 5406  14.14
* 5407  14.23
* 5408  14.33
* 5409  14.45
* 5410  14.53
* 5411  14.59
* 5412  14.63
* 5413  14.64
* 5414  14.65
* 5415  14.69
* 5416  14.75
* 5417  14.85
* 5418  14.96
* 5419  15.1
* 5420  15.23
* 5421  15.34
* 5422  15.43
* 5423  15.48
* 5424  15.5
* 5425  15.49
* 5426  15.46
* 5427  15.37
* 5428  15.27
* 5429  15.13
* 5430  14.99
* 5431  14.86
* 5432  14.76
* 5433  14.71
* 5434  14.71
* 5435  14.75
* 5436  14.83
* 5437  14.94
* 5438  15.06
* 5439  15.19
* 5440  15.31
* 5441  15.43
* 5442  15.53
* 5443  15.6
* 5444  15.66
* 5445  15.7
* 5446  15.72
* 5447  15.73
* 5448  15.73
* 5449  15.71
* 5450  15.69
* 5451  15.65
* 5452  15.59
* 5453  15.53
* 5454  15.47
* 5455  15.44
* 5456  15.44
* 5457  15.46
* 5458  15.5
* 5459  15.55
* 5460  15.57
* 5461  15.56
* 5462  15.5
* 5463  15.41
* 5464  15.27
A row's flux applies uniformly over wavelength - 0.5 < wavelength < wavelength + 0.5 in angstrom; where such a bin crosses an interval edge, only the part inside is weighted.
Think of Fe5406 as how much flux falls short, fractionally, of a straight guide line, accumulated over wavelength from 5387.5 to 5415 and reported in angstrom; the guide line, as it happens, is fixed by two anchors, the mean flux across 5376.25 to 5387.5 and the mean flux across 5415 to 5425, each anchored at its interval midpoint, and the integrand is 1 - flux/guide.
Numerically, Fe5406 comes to 1.0 angstrom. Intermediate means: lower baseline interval 15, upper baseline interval 15.2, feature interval 14.6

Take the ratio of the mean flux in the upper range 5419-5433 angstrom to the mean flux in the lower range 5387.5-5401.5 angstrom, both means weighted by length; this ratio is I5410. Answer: 1.0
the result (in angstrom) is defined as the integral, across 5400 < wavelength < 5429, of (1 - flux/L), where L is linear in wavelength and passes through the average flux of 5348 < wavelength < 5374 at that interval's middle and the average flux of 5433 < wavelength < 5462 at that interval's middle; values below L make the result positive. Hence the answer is 1.5 angstrom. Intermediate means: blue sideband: 15.9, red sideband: 15.4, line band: 14.8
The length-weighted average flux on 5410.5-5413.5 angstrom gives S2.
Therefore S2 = 14.6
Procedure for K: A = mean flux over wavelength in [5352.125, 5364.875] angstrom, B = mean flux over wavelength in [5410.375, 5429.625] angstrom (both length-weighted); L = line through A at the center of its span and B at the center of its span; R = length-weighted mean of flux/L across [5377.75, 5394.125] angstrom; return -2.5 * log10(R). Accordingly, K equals 0.06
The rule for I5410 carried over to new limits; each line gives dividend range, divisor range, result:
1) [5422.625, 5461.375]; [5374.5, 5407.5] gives 1.04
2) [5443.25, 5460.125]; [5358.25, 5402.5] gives 1.02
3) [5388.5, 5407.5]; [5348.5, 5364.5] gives 0.90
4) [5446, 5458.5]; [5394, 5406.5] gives 1.08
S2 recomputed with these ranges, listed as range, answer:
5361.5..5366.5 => 16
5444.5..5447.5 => 15.7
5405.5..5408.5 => 14.2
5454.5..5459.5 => 15.5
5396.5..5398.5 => 14.6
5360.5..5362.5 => 16.5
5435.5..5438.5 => 14.9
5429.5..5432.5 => 14.9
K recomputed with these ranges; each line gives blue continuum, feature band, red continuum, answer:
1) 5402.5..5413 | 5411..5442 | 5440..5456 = -0.01 mag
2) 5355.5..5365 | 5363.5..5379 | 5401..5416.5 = 0.04 mag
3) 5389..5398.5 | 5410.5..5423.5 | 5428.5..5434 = -0.01 mag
